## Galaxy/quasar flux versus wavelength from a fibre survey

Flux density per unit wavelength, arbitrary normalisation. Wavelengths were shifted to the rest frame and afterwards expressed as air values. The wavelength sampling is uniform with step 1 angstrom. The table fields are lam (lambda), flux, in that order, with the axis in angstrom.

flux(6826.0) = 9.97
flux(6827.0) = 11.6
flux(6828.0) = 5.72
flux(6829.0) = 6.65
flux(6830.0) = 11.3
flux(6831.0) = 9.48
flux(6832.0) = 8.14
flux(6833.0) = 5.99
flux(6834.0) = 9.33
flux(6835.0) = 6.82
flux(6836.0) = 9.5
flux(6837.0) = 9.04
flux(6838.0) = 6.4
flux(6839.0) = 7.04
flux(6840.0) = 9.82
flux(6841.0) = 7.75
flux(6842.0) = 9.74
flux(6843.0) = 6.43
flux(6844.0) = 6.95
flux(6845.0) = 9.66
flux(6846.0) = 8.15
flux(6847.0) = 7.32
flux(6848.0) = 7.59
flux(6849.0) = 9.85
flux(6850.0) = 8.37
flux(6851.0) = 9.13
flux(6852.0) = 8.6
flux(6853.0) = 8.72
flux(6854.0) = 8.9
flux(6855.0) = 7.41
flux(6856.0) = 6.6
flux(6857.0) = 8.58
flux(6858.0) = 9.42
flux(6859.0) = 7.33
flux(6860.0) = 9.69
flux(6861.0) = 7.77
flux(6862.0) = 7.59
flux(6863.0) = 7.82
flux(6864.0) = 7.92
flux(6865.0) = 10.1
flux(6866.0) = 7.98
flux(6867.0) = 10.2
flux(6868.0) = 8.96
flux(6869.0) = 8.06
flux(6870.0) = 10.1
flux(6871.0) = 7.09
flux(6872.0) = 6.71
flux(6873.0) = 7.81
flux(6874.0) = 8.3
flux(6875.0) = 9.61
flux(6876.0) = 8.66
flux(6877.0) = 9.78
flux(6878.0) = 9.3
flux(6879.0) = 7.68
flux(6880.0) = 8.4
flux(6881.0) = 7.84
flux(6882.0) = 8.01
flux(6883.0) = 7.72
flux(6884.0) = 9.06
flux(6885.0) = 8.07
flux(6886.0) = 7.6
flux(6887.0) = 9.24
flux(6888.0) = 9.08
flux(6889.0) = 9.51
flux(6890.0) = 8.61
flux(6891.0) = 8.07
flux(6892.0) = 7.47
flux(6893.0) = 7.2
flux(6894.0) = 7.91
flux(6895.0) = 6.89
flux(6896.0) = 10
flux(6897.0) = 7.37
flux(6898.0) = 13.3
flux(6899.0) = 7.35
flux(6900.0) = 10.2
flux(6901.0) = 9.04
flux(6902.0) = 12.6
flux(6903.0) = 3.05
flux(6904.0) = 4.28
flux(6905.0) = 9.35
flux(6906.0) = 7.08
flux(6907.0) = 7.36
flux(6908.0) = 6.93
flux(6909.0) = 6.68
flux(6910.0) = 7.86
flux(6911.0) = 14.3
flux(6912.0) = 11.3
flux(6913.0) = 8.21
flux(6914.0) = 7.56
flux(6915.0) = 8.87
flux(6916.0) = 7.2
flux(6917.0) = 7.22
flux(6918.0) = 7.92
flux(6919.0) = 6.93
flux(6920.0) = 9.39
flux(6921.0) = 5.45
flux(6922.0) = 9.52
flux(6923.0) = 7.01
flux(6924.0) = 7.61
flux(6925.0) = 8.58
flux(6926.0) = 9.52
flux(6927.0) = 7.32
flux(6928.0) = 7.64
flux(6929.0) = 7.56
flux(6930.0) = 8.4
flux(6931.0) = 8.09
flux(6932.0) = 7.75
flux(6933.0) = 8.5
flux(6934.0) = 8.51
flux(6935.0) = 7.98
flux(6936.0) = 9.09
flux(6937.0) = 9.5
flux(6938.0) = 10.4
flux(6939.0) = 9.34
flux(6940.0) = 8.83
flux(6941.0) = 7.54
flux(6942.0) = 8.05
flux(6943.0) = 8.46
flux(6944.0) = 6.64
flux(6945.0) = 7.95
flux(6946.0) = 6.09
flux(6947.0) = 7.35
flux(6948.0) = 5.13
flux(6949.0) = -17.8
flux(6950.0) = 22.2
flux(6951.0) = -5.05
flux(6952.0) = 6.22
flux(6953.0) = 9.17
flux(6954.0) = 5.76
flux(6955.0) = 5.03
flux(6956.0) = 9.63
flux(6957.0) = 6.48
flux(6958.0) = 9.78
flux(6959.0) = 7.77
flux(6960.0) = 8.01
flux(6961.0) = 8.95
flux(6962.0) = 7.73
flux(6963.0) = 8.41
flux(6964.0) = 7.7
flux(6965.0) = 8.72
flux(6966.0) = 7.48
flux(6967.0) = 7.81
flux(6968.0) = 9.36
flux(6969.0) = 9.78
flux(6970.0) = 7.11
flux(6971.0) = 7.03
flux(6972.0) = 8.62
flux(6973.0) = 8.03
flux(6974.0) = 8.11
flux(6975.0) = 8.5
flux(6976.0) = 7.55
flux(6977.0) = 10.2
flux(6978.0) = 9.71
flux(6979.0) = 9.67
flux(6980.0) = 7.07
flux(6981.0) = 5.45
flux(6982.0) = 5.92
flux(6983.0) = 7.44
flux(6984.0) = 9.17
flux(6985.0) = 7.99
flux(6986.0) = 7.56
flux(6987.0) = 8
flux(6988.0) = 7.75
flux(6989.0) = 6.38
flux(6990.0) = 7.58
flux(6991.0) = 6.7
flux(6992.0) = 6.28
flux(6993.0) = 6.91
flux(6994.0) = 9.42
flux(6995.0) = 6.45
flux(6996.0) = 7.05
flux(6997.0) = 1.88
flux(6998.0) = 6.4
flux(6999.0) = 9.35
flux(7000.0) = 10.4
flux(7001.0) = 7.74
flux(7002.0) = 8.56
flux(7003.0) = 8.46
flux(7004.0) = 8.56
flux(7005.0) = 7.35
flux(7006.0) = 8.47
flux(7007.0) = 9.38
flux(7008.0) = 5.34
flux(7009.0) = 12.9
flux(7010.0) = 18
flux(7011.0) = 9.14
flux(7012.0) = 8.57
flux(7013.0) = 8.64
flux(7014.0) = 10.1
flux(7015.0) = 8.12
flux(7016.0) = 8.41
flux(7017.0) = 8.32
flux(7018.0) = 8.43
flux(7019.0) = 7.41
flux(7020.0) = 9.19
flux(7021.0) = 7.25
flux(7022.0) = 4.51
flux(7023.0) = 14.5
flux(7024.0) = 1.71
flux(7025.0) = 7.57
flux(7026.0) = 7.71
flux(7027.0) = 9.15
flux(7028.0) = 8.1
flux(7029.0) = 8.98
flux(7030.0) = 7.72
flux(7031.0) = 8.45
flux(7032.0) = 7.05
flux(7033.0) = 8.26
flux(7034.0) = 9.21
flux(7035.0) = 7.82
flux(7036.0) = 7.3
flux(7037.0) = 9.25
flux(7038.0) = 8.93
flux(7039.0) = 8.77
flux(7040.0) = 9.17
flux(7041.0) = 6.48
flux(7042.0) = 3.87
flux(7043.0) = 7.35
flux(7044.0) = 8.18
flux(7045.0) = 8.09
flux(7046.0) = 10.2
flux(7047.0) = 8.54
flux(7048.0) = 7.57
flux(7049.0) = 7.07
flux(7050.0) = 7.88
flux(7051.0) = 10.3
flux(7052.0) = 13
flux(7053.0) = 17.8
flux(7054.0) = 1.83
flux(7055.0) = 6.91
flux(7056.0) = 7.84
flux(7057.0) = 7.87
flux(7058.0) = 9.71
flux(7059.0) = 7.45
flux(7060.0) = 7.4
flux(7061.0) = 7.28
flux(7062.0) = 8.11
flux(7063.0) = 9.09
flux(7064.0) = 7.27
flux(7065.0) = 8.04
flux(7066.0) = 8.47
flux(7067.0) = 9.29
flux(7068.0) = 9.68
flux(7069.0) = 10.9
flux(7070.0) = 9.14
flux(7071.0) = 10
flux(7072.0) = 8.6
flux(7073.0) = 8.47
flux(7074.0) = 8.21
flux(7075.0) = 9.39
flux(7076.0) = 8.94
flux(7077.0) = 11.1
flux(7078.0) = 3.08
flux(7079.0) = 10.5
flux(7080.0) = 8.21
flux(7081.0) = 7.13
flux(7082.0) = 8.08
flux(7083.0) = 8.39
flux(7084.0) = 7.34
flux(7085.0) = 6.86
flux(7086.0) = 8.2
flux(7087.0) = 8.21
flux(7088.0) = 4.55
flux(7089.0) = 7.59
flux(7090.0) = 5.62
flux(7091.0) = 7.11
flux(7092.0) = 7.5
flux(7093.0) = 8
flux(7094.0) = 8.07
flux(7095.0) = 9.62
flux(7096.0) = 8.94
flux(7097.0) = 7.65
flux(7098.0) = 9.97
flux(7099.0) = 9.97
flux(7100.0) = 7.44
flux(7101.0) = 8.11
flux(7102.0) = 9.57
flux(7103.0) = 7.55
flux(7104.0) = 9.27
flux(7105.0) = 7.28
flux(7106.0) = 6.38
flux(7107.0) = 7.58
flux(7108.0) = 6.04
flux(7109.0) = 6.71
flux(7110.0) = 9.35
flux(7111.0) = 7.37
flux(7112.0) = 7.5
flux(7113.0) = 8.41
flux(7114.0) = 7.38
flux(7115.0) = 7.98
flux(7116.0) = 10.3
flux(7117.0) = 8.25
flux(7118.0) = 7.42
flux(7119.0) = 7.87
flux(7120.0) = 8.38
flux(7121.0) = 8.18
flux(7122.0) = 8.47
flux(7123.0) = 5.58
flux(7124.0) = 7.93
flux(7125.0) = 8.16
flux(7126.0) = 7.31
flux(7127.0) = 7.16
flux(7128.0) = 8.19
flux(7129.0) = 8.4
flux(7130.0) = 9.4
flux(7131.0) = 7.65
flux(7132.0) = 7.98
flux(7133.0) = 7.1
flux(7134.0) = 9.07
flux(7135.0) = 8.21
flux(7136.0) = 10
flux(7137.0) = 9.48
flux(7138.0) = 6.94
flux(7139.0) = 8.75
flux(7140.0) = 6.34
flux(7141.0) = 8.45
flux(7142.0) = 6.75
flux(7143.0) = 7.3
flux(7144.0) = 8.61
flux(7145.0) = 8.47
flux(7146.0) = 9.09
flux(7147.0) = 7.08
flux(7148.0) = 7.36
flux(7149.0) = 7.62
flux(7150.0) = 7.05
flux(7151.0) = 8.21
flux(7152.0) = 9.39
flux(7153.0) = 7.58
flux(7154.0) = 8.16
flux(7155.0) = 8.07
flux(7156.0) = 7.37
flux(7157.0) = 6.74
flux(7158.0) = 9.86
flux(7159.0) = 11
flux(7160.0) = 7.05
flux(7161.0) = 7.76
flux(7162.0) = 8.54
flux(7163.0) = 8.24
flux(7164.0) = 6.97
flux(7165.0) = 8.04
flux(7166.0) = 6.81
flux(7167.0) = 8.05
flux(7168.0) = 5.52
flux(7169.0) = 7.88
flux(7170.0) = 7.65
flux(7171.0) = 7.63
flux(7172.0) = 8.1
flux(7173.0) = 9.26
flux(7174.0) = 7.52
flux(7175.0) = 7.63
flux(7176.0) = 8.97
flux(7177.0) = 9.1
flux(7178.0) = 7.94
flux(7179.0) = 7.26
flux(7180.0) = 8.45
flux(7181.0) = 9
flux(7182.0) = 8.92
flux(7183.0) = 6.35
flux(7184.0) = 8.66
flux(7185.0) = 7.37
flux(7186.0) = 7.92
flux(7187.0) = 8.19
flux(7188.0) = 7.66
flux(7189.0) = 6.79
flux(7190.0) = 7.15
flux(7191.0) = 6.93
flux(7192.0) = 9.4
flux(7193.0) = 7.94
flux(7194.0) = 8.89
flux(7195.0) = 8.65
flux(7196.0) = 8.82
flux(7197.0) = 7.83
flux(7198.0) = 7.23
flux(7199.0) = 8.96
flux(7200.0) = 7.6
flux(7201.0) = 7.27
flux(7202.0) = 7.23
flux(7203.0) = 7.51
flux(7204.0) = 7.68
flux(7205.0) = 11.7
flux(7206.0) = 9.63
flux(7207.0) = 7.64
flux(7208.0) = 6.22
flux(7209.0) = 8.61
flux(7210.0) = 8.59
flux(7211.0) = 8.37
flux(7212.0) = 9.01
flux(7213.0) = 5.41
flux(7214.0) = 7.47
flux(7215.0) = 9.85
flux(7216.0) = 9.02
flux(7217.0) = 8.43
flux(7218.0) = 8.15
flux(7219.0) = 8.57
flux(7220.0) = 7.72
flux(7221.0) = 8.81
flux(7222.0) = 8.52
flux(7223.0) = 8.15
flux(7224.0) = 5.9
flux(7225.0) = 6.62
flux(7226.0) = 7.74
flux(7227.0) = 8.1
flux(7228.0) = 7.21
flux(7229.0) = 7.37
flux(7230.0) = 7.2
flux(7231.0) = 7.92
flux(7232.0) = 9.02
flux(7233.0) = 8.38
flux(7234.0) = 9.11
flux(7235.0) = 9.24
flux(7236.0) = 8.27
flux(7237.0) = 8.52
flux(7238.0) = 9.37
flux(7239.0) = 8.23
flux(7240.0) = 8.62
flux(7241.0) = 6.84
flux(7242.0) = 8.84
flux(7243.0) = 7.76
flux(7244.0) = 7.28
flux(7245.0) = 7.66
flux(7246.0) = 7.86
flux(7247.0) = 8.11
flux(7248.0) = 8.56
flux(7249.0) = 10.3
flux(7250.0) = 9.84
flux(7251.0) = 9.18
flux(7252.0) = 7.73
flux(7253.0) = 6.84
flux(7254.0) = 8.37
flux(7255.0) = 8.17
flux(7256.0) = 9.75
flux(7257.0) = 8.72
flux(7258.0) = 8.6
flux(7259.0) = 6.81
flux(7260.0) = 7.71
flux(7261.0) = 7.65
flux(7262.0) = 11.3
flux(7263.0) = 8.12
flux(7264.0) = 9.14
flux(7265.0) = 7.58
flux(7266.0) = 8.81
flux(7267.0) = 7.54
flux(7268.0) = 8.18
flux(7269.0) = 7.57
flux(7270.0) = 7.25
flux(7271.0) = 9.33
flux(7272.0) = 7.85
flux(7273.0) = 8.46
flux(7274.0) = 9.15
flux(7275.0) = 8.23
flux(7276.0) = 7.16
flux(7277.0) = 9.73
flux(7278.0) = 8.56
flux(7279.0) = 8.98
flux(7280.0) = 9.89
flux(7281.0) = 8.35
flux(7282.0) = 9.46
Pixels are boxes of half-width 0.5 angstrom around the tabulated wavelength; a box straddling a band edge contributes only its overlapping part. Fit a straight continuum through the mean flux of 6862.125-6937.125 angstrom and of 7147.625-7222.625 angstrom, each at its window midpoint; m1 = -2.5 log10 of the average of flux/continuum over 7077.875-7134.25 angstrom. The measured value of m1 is 0.04 mag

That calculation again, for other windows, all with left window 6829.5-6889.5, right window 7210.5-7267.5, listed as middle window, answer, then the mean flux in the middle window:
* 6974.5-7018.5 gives 0.02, 8.21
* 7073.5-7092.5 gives 0.08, 7.68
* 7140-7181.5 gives 0.04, 7.97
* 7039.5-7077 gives -0.03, 8.56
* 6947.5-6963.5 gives 0.35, 6.09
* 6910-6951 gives 0.08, 7.77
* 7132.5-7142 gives 0.01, 8.18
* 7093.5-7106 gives -0.03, 8.53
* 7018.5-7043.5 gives 0.07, 7.83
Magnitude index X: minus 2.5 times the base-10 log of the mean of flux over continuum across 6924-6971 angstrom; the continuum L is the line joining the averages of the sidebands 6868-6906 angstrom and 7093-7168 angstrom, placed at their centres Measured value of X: 0.11 mag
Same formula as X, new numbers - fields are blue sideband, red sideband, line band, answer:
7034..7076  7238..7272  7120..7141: 0.054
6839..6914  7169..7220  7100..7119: 0.040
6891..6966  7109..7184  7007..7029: -0.116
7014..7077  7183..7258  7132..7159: 0.021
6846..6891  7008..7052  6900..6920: 0.037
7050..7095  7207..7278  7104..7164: 0.043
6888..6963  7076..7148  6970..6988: -0.020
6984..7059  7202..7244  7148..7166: 0.019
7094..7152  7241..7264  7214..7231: 0.050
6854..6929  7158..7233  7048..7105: -0.031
